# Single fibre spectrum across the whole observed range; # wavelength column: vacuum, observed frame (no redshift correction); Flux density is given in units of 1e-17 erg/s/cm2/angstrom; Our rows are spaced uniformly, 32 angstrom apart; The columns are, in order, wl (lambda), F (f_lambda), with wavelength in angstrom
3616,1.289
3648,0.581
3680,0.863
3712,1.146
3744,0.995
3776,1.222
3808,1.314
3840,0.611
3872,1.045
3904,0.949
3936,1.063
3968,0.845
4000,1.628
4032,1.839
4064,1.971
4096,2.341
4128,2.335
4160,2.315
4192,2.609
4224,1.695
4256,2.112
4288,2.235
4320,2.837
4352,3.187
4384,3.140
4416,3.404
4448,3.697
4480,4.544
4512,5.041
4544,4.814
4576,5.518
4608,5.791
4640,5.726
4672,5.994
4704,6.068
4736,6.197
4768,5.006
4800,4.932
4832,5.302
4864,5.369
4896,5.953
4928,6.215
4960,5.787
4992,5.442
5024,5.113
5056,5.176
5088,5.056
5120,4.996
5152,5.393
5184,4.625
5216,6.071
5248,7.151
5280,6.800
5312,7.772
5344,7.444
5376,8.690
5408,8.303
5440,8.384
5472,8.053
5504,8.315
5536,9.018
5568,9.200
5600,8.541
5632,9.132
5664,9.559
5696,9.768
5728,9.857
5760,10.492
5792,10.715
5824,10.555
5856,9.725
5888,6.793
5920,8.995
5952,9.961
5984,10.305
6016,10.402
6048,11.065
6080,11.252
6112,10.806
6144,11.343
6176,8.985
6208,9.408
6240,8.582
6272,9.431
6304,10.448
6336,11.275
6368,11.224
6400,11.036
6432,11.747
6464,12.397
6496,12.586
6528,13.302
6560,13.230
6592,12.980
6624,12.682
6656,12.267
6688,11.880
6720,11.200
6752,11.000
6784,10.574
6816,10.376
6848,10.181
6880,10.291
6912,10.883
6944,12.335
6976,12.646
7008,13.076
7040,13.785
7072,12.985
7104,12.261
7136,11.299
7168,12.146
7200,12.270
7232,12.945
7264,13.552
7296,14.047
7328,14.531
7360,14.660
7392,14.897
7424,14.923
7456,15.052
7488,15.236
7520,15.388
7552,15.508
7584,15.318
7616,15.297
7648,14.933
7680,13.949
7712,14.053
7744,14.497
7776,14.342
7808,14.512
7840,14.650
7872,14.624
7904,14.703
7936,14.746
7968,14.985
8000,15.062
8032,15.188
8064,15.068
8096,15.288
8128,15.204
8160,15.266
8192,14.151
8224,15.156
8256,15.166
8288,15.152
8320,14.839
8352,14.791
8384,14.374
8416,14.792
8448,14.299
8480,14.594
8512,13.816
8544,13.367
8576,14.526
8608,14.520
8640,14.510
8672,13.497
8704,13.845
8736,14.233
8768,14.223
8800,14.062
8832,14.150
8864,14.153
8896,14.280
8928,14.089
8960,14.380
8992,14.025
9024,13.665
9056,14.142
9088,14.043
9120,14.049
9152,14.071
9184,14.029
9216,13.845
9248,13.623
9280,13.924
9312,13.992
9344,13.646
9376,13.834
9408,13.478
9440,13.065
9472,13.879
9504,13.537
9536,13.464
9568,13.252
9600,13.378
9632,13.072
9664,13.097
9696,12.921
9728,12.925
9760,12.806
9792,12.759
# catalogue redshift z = 0.000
